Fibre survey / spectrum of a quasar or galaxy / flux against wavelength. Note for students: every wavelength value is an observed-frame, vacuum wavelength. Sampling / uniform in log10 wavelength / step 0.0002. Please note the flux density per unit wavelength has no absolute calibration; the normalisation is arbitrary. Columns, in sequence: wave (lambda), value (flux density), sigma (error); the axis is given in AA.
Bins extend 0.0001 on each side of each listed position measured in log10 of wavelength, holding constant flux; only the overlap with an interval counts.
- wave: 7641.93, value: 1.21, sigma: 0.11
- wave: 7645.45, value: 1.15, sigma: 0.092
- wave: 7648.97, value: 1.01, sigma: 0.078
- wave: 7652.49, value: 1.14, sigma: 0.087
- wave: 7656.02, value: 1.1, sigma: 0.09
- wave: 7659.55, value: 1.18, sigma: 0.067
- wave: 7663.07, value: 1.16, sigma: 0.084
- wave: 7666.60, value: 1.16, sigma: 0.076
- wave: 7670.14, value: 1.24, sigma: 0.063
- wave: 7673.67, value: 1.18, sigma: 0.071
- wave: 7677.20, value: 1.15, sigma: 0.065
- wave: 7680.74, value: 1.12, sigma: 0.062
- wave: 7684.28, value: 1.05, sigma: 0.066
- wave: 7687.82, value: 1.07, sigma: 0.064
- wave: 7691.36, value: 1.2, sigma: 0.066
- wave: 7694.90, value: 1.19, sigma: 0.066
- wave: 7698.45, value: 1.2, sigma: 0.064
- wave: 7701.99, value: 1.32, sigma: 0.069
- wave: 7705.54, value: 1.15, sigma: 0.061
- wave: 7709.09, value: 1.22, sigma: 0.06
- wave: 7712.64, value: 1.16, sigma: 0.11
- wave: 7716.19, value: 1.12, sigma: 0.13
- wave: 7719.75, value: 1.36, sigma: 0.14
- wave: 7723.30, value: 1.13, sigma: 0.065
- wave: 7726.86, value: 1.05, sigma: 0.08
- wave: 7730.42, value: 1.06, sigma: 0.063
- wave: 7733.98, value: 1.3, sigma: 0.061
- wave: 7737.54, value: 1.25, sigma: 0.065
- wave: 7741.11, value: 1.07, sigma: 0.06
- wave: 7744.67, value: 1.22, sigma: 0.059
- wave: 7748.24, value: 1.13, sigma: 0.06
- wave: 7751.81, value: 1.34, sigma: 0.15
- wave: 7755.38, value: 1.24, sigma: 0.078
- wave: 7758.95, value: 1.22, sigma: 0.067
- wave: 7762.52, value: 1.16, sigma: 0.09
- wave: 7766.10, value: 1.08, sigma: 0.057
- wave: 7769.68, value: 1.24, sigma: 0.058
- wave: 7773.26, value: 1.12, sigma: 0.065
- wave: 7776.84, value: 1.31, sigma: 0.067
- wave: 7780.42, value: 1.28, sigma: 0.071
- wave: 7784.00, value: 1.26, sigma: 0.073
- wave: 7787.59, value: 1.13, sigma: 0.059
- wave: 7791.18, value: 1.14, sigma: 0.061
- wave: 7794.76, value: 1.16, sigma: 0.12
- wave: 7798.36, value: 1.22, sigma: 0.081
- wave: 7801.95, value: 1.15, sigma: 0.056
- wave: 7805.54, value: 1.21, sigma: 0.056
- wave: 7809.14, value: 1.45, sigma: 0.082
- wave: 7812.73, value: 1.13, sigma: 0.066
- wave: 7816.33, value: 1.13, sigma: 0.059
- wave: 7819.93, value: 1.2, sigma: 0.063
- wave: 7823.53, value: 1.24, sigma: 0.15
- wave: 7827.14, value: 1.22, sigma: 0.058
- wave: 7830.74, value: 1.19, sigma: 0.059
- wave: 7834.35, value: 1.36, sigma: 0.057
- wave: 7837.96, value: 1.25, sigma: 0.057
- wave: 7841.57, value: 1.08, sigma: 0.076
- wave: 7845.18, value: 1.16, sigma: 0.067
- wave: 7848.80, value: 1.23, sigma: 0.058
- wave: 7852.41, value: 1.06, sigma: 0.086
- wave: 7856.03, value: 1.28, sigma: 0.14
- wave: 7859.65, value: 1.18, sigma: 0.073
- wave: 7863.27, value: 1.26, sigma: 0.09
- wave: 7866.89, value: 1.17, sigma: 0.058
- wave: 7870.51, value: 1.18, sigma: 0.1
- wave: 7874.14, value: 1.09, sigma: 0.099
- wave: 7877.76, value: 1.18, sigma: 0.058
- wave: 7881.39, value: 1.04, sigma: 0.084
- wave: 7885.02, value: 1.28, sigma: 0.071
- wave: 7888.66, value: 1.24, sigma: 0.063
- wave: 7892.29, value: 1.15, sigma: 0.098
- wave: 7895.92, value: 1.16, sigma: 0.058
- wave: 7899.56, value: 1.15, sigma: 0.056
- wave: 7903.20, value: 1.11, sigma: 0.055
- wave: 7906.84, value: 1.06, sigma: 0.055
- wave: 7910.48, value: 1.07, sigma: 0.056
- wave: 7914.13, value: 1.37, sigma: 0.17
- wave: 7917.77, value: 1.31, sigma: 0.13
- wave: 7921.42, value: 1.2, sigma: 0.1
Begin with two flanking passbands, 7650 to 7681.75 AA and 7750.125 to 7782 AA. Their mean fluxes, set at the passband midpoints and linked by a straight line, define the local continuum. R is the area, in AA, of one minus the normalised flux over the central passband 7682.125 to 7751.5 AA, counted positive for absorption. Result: 0.8 AA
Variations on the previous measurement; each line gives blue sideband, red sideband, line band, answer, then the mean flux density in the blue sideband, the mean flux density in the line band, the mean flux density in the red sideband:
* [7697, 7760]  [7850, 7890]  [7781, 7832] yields -0.8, 1.2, 1.2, 1.18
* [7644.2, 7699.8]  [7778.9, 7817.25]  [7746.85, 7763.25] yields -0.5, 1.14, 1.22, 1.21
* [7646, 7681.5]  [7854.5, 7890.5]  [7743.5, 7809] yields -2.1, 1.14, 1.21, 1.19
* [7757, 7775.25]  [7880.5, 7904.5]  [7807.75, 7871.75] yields -2.3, 1.17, 1.21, 1.17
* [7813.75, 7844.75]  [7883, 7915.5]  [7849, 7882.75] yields 0.7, 1.2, 1.17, 1.17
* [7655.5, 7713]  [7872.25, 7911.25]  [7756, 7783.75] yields -1.2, 1.17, 1.21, 1.14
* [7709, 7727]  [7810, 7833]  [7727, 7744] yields 0.3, 1.18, 1.16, 1.2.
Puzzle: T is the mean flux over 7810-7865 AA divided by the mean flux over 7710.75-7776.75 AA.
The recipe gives 1.02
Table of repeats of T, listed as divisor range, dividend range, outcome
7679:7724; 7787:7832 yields 1.02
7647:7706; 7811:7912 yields 1.02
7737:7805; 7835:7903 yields 0.98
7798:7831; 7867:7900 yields 0.96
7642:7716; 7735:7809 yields 1.04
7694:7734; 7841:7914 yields 0.98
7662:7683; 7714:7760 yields 1.02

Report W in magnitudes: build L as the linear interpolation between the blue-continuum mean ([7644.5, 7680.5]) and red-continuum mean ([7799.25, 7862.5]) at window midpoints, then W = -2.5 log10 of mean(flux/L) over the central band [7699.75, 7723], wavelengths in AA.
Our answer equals -0.047 mag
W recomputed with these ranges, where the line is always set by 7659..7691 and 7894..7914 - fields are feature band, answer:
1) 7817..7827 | -0.07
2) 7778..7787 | -0.10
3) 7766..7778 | -0.05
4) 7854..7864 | -0.09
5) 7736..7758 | -0.06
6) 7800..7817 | -0.08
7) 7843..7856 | -0.03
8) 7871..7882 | 0.01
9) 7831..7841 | -0.11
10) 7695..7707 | -0.07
